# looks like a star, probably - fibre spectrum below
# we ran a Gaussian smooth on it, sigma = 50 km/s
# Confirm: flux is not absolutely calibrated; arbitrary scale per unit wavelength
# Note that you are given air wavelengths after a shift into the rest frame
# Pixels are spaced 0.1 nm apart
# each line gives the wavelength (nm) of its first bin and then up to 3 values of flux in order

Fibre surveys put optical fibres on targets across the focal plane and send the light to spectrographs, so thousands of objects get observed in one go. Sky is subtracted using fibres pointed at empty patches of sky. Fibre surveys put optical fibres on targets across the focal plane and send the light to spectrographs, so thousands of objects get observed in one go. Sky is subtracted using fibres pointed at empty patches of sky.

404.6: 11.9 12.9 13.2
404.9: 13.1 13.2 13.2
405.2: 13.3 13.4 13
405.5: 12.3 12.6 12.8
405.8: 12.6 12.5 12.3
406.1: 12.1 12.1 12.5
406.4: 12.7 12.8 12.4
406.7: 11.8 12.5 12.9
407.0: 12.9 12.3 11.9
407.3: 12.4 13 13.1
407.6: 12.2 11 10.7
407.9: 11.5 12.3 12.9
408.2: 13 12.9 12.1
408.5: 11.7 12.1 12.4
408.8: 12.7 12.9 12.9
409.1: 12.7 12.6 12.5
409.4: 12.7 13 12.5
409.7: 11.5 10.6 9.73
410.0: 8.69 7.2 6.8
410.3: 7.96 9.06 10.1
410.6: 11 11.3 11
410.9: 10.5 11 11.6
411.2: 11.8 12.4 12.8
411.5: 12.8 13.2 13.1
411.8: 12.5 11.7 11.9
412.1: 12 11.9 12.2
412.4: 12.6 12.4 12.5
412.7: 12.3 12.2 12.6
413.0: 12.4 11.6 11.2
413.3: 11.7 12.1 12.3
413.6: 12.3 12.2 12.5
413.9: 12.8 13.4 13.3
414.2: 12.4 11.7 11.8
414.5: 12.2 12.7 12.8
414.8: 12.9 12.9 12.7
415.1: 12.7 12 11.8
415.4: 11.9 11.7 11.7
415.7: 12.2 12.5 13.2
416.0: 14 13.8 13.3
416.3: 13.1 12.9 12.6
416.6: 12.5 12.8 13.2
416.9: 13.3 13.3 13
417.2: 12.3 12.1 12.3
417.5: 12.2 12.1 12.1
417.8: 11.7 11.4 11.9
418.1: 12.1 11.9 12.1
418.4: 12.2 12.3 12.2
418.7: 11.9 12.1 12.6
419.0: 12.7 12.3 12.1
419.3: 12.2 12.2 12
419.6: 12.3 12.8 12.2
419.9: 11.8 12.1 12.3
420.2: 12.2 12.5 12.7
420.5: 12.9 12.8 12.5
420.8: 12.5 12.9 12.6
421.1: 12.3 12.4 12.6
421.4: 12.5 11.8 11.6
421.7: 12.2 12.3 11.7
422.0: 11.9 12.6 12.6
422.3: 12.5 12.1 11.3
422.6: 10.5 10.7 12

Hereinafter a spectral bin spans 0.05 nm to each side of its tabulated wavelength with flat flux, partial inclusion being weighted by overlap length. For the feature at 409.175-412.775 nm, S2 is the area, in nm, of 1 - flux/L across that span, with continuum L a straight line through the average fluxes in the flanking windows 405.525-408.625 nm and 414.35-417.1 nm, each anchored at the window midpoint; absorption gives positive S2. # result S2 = 0.326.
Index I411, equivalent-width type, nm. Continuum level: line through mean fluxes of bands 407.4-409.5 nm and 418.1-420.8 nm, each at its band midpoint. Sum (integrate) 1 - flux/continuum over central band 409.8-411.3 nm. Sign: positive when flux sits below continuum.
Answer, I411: 0.29 nm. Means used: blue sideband 12.4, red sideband 12.3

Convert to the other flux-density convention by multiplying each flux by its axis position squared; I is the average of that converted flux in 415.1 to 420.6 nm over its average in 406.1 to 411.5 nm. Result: 1.11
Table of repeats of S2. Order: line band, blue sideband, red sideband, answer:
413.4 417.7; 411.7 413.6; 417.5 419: -0.17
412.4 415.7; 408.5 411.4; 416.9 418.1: -0.16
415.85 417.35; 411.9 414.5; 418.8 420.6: -0.09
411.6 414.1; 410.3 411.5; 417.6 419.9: -0.21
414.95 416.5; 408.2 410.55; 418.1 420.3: -0.10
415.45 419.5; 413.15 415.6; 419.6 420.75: -0.02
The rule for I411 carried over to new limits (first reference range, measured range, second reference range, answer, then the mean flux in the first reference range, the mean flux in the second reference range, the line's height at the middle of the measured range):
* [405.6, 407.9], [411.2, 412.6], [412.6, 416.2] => 0.00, 12.3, 12.4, 12.4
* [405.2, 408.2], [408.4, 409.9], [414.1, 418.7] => 0.02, 12.4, 12.5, 12.4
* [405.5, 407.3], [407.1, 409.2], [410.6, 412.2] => -0.01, 12.4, 11.9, 12.3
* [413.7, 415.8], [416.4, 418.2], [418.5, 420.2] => -0.01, 12.4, 12.2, 12.3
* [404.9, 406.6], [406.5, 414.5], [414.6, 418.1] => 0.47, 12.7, 12.6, 12.6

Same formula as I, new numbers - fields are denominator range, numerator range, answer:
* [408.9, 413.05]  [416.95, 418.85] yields 1.09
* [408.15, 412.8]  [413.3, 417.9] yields 1.11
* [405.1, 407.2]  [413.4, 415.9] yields 1.03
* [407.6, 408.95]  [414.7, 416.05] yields 1.06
